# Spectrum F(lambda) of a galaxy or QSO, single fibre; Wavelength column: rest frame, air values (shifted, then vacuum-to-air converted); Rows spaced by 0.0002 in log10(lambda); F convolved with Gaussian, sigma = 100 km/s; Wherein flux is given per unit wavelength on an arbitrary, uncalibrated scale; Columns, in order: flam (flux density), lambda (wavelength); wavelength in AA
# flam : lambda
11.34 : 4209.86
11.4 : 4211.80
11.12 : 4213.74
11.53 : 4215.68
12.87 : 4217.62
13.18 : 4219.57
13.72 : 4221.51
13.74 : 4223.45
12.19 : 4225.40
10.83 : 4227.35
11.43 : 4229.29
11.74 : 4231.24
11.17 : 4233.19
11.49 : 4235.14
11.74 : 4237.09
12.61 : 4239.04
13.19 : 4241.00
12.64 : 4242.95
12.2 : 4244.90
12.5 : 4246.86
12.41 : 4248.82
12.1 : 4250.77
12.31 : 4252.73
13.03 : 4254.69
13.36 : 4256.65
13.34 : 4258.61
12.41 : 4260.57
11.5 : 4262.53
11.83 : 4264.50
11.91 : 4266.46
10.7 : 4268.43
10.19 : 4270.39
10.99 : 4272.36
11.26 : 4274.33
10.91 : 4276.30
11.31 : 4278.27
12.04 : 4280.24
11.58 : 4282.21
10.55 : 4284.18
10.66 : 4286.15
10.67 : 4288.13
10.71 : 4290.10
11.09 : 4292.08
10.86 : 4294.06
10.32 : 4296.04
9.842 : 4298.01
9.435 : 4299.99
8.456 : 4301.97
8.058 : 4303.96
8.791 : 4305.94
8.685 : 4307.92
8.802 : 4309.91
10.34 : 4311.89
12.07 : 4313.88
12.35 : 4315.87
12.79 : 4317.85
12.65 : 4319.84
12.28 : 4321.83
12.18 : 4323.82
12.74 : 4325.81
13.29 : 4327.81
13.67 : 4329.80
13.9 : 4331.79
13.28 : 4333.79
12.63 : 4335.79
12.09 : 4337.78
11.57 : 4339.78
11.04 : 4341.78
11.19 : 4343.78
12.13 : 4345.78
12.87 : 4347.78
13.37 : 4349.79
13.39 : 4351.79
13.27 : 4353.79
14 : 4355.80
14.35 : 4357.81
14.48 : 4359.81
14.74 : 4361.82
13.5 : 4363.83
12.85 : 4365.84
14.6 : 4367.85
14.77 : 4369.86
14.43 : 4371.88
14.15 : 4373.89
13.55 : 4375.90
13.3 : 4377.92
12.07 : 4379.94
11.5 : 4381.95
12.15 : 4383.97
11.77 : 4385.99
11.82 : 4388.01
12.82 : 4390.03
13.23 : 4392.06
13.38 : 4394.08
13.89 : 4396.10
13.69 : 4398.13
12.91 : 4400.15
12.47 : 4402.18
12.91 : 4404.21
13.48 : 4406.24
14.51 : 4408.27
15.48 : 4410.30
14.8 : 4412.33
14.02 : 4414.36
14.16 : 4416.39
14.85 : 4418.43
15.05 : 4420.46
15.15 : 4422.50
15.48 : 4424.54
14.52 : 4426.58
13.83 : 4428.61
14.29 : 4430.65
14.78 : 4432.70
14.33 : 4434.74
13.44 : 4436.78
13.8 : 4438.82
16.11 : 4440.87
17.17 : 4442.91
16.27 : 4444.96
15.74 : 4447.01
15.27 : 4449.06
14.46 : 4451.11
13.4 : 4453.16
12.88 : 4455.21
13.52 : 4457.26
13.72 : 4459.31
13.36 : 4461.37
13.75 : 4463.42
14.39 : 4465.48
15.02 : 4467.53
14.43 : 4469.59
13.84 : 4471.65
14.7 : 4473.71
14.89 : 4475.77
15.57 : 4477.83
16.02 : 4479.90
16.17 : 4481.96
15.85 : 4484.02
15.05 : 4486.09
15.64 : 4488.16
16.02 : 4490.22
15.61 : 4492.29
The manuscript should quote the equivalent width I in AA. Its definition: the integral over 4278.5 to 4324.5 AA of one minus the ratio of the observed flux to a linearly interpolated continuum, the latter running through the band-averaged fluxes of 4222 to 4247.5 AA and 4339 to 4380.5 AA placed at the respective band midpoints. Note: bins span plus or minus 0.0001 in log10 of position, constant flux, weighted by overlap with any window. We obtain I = 7.62 AA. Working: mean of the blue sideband 12.1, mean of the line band 10.7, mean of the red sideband 13.3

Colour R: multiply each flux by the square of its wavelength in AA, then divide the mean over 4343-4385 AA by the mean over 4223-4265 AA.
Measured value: 1.2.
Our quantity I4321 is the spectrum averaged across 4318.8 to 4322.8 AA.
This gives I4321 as 12.5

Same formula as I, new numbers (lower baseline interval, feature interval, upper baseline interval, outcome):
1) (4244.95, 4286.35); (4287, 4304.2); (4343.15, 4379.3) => 3.24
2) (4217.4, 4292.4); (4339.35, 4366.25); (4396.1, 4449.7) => 0.71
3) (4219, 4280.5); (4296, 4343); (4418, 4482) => 6.00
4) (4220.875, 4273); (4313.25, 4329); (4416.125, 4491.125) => 0.61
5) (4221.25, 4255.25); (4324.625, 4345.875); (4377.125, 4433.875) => 0.89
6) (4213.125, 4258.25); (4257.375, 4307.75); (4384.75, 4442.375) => 7.91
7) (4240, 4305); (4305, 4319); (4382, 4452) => 1.78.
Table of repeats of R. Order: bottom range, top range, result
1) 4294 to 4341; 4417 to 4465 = 1.36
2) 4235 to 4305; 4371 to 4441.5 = 1.29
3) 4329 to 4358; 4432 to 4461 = 1.20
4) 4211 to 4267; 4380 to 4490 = 1.27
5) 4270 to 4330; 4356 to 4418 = 1.29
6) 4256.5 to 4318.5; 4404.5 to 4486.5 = 1.46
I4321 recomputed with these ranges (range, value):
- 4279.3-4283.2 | 11.8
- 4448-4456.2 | 14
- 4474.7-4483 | 15.7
